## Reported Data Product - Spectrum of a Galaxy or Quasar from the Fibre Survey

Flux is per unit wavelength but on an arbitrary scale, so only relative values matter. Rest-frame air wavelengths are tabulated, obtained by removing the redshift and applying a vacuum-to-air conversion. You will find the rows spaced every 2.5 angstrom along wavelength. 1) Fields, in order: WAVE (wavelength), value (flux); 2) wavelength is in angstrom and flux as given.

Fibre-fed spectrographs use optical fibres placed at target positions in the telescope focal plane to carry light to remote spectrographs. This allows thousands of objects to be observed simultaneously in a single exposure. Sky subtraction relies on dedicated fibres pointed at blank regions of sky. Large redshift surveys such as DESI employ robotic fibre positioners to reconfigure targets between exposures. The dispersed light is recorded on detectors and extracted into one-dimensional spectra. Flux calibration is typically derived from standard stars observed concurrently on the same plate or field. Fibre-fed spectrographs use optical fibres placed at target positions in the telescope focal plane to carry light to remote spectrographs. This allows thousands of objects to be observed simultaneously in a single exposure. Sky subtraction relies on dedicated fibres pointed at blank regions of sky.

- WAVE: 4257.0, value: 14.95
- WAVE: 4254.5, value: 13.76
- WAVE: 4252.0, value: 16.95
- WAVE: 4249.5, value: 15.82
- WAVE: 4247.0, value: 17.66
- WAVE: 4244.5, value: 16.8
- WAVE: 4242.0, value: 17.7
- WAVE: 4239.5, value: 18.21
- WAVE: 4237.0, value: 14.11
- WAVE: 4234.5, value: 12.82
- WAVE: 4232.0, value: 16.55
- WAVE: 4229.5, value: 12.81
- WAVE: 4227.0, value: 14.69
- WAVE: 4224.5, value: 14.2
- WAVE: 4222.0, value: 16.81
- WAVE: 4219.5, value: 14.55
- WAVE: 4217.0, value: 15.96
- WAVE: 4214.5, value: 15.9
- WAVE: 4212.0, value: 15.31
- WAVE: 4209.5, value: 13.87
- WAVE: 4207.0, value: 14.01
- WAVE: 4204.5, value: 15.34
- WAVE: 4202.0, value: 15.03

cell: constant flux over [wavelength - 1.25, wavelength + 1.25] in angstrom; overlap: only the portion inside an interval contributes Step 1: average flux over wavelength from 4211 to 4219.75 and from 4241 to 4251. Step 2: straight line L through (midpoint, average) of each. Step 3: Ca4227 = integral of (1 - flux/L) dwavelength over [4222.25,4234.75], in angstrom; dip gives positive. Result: 1.2 angstrom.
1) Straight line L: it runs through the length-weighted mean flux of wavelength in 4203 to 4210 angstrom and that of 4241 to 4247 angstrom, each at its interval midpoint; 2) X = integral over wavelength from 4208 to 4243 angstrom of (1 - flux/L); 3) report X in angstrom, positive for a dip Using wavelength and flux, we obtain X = 1.5 angstrom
